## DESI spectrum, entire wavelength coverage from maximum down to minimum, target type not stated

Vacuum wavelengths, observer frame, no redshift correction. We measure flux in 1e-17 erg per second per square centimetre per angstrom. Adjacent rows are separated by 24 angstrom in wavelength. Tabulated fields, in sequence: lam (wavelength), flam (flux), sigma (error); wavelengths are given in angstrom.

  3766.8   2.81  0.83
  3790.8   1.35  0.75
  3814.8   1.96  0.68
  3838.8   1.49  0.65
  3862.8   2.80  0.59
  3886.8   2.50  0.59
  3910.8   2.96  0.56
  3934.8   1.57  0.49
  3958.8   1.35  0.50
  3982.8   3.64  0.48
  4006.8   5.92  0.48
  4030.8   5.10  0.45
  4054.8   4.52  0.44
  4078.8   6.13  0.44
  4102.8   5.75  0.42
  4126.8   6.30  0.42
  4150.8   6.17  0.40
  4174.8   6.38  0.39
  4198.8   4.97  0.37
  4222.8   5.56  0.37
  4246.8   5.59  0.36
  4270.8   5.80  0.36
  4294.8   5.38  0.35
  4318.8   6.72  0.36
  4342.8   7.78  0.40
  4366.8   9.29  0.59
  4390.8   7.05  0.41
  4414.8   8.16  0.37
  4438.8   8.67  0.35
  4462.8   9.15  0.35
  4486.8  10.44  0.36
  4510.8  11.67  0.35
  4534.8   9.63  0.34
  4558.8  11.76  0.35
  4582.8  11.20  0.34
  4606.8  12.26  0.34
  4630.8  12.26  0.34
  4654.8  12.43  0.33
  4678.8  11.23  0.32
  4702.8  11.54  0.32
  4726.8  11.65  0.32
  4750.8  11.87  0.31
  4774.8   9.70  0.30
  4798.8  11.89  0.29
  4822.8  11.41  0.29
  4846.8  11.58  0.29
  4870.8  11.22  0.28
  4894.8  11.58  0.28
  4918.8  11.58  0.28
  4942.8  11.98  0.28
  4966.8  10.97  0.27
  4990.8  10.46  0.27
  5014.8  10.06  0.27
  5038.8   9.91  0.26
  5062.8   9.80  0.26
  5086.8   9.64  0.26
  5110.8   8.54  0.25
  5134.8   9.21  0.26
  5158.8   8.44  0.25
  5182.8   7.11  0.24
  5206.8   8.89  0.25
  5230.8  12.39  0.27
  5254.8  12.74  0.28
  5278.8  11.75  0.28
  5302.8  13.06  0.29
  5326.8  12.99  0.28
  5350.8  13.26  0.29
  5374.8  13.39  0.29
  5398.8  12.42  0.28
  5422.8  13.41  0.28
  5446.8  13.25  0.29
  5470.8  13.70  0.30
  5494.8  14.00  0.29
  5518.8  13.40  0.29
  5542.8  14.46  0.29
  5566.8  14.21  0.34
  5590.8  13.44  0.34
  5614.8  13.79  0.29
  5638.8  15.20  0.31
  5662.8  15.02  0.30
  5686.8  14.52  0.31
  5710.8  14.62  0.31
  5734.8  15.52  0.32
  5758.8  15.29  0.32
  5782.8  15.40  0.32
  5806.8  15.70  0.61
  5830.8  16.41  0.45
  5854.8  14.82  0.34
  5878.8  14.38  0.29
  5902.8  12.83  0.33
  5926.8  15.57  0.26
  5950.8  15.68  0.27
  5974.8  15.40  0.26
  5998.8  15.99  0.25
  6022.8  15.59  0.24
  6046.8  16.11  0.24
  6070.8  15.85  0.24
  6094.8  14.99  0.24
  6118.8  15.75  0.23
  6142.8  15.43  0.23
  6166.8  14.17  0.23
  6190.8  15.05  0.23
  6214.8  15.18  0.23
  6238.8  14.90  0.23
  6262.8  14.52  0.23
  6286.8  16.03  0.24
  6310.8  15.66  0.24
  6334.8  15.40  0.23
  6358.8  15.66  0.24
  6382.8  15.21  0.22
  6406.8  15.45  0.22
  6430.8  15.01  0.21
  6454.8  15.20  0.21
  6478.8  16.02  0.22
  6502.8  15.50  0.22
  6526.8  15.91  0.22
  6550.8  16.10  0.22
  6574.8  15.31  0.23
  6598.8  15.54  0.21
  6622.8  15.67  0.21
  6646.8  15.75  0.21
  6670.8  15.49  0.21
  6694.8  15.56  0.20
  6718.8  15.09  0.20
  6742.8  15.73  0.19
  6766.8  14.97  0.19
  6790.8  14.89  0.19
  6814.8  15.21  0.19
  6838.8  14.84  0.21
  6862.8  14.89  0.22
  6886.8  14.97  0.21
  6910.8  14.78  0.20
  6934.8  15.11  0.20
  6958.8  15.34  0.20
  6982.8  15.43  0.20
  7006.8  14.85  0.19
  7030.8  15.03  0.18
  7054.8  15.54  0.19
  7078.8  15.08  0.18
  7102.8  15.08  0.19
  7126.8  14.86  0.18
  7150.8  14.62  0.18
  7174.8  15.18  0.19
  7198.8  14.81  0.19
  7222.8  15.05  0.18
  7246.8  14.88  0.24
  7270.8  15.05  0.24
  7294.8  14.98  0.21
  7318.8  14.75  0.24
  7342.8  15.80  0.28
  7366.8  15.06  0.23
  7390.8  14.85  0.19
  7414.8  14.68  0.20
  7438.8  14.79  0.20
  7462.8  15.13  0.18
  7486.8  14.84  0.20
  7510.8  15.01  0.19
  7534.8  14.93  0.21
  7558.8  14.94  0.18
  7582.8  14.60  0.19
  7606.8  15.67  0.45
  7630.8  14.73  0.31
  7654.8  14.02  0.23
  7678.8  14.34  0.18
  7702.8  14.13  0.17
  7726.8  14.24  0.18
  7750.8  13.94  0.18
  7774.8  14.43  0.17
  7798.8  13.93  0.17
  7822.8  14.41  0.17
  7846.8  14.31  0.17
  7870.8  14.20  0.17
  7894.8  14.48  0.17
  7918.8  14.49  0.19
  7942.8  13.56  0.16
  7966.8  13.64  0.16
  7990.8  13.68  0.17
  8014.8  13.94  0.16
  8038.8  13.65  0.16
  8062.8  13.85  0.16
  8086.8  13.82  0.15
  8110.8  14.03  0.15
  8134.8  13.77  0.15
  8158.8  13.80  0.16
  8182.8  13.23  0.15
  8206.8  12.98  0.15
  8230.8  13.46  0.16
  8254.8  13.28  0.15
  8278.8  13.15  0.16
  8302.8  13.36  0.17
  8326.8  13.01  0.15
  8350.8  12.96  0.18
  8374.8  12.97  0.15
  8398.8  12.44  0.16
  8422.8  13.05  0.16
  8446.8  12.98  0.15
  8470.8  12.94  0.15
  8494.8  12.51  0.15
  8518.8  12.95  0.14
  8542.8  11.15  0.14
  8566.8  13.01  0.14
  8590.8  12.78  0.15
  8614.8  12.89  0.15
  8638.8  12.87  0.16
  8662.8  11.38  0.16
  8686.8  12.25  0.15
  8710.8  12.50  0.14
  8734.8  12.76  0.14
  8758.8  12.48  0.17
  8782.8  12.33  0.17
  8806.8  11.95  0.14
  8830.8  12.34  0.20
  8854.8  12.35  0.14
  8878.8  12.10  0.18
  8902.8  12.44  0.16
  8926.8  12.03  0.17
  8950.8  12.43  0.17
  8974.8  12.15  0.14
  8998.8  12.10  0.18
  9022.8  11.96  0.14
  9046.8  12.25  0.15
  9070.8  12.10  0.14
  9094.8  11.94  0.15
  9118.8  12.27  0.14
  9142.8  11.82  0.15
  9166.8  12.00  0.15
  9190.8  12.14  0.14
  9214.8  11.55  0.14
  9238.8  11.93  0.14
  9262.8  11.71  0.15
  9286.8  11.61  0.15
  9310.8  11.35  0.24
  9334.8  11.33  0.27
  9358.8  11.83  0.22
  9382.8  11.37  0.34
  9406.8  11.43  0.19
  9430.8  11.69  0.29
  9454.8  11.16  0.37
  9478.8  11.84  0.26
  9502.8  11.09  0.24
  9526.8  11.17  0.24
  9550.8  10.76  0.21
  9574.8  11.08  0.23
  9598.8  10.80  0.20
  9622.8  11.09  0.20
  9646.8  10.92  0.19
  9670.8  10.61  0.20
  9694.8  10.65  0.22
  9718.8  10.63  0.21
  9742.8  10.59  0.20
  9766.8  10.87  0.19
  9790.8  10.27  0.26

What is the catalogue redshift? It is 0.00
